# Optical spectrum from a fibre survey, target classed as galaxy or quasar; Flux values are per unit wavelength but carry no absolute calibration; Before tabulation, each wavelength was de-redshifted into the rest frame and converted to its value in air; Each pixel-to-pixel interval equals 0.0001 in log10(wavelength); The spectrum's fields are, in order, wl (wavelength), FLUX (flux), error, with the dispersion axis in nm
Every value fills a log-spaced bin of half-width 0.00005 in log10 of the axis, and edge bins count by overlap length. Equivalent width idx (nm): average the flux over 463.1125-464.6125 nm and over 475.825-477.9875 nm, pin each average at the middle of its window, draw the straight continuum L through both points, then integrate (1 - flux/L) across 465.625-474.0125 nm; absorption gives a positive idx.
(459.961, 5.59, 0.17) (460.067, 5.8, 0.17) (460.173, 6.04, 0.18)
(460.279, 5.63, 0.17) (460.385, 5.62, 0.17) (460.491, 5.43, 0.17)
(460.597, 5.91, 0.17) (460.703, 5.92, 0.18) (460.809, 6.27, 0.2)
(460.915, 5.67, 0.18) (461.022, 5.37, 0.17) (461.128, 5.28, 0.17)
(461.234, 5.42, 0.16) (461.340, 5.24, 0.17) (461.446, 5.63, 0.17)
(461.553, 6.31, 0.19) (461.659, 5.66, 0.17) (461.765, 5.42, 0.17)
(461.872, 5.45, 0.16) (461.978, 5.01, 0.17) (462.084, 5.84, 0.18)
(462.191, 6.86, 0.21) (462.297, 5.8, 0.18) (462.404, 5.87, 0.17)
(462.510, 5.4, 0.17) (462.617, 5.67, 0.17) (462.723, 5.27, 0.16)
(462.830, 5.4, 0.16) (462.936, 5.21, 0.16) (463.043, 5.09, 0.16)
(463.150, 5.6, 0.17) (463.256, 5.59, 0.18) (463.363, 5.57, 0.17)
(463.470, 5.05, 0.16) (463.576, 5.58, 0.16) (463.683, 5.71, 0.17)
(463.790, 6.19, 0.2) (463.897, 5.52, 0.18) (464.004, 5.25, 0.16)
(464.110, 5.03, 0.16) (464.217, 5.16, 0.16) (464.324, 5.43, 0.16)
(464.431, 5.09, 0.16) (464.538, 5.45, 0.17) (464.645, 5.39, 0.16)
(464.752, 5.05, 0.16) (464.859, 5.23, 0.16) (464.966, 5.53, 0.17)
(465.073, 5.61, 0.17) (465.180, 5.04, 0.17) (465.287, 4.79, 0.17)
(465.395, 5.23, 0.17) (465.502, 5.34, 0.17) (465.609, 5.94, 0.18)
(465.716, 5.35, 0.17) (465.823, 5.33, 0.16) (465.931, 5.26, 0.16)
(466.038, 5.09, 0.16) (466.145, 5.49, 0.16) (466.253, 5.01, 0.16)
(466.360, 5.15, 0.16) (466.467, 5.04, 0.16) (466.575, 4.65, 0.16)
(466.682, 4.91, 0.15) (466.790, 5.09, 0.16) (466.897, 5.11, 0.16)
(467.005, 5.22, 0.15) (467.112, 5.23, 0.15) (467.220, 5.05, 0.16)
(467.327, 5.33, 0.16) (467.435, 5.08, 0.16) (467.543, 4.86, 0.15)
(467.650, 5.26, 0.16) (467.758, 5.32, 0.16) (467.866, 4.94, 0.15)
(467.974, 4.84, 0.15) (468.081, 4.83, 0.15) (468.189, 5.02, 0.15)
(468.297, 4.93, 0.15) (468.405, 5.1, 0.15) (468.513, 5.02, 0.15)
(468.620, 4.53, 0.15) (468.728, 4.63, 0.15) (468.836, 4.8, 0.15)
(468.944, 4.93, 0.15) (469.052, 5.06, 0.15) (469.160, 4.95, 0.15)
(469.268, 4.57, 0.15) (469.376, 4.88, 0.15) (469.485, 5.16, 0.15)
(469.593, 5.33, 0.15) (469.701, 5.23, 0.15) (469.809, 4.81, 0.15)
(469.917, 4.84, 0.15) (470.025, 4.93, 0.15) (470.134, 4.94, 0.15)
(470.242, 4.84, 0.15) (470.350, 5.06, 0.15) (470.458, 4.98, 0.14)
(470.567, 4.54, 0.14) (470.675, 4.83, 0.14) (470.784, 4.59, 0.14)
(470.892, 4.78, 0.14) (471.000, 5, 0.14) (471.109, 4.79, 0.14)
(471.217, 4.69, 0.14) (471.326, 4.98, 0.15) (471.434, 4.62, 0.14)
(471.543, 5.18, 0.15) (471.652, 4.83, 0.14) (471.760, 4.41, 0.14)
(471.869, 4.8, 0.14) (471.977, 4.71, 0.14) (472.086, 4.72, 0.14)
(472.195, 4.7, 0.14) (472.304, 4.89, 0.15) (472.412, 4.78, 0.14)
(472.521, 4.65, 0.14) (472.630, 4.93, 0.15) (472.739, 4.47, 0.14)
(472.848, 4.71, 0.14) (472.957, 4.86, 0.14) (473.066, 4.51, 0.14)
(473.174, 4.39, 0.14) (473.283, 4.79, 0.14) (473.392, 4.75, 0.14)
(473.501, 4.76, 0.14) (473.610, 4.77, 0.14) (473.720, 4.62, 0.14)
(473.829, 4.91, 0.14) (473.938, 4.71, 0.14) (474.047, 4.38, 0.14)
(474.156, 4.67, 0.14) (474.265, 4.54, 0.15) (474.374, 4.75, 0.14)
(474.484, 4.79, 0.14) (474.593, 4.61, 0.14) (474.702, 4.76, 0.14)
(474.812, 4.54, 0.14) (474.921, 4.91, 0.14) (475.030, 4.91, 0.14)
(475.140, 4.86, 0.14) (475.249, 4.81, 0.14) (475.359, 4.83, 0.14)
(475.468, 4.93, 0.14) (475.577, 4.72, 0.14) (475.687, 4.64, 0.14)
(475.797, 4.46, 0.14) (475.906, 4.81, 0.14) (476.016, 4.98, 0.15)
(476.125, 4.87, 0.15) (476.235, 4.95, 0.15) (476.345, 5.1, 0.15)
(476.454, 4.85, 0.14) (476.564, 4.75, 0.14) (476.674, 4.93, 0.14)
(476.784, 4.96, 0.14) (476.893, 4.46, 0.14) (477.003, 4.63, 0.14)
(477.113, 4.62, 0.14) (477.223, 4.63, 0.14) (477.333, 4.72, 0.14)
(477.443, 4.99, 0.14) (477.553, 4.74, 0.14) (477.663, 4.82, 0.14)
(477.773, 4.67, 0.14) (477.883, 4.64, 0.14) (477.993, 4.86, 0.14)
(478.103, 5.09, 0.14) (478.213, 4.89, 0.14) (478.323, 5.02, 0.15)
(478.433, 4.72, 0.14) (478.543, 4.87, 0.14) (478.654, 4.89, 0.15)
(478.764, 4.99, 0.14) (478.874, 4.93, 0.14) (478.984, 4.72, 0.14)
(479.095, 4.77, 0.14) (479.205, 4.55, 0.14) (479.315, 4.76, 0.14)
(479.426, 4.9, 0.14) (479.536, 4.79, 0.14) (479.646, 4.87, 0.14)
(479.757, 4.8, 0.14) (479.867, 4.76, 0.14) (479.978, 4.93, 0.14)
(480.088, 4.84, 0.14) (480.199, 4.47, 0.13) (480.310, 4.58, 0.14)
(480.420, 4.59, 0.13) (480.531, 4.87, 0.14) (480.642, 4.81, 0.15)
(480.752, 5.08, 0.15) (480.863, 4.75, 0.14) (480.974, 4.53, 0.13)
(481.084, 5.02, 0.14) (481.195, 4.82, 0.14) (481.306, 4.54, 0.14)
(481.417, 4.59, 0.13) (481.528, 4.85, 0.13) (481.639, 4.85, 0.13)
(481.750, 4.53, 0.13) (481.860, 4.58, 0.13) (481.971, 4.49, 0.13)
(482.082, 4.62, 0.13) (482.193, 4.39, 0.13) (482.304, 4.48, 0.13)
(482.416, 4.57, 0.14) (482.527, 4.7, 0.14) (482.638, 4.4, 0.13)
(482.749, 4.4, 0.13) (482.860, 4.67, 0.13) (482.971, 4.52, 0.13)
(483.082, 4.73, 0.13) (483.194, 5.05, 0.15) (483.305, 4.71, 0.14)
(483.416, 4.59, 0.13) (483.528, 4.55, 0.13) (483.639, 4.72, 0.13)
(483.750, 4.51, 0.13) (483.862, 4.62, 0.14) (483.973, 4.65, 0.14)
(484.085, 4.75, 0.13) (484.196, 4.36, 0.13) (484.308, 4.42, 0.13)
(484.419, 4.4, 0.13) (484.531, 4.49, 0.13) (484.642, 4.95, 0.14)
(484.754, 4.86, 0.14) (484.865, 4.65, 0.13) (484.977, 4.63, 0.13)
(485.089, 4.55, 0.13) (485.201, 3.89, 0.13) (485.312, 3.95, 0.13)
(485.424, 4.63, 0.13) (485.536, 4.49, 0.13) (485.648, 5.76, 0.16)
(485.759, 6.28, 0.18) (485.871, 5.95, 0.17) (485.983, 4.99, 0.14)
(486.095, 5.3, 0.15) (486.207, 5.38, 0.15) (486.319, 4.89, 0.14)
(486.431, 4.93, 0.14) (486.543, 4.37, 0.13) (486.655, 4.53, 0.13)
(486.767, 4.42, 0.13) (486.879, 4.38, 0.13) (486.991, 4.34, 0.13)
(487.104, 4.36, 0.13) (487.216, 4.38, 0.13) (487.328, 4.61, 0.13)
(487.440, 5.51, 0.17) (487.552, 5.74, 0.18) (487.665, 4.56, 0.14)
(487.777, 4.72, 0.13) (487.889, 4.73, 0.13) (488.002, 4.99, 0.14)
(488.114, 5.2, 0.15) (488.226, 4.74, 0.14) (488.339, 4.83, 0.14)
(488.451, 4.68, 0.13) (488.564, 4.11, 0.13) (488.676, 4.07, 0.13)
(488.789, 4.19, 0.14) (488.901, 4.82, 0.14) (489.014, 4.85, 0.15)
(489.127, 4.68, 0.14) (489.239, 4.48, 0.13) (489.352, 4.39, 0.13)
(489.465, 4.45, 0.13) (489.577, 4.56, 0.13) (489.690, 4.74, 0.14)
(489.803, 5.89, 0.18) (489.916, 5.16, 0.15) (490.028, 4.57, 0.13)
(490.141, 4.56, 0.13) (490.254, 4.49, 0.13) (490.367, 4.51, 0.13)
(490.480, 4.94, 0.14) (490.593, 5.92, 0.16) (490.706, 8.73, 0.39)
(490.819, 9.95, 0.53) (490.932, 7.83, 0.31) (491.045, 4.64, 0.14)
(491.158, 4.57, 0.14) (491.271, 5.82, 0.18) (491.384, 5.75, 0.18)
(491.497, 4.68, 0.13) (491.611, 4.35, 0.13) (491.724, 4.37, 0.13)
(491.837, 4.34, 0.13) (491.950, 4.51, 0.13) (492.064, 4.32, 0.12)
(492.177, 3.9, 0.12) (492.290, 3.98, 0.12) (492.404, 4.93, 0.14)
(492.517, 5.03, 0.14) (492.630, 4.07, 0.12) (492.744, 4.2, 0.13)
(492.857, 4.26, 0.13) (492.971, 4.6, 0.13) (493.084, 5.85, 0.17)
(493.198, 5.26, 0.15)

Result 0.39 nm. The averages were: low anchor 5.44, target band 4.91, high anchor 4.79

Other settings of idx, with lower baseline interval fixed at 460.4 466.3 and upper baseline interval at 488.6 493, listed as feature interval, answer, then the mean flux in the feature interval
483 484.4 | 0.13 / 4.63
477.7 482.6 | 0.40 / 4.75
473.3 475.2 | 0.20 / 4.72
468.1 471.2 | 0.27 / 4.89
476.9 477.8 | 0.09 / 4.71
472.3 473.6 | 0.15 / 4.71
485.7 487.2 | 0.04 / 4.92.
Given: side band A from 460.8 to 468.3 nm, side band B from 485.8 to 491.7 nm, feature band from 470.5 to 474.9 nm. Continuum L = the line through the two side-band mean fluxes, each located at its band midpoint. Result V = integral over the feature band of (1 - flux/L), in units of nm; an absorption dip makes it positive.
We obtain 0.44 nm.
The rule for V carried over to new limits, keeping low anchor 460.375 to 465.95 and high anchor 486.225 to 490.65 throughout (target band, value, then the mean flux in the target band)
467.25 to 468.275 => 0.06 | 5.05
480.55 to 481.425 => 0.03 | 4.78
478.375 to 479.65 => 0.05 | 4.81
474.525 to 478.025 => 0.22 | 4.78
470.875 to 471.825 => 0.08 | 4.81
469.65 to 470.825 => 0.09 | 4.87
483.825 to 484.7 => 0.05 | 4.58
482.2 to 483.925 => 0.10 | 4.61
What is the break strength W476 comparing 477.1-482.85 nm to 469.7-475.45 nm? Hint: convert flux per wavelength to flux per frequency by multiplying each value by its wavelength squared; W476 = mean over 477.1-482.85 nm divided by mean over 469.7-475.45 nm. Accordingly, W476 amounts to 1.0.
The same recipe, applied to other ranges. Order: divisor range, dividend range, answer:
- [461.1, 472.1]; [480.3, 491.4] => 1.02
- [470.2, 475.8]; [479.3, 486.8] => 1.04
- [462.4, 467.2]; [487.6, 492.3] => 1.05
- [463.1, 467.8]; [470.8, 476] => 0.93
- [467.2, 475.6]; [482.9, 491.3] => 1.09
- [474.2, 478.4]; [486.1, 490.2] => 1.04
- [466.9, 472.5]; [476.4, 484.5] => 1.00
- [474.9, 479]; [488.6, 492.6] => 1.11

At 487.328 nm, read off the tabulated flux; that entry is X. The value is 4.61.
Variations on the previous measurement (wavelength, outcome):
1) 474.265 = 4.54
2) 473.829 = 4.91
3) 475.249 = 4.81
